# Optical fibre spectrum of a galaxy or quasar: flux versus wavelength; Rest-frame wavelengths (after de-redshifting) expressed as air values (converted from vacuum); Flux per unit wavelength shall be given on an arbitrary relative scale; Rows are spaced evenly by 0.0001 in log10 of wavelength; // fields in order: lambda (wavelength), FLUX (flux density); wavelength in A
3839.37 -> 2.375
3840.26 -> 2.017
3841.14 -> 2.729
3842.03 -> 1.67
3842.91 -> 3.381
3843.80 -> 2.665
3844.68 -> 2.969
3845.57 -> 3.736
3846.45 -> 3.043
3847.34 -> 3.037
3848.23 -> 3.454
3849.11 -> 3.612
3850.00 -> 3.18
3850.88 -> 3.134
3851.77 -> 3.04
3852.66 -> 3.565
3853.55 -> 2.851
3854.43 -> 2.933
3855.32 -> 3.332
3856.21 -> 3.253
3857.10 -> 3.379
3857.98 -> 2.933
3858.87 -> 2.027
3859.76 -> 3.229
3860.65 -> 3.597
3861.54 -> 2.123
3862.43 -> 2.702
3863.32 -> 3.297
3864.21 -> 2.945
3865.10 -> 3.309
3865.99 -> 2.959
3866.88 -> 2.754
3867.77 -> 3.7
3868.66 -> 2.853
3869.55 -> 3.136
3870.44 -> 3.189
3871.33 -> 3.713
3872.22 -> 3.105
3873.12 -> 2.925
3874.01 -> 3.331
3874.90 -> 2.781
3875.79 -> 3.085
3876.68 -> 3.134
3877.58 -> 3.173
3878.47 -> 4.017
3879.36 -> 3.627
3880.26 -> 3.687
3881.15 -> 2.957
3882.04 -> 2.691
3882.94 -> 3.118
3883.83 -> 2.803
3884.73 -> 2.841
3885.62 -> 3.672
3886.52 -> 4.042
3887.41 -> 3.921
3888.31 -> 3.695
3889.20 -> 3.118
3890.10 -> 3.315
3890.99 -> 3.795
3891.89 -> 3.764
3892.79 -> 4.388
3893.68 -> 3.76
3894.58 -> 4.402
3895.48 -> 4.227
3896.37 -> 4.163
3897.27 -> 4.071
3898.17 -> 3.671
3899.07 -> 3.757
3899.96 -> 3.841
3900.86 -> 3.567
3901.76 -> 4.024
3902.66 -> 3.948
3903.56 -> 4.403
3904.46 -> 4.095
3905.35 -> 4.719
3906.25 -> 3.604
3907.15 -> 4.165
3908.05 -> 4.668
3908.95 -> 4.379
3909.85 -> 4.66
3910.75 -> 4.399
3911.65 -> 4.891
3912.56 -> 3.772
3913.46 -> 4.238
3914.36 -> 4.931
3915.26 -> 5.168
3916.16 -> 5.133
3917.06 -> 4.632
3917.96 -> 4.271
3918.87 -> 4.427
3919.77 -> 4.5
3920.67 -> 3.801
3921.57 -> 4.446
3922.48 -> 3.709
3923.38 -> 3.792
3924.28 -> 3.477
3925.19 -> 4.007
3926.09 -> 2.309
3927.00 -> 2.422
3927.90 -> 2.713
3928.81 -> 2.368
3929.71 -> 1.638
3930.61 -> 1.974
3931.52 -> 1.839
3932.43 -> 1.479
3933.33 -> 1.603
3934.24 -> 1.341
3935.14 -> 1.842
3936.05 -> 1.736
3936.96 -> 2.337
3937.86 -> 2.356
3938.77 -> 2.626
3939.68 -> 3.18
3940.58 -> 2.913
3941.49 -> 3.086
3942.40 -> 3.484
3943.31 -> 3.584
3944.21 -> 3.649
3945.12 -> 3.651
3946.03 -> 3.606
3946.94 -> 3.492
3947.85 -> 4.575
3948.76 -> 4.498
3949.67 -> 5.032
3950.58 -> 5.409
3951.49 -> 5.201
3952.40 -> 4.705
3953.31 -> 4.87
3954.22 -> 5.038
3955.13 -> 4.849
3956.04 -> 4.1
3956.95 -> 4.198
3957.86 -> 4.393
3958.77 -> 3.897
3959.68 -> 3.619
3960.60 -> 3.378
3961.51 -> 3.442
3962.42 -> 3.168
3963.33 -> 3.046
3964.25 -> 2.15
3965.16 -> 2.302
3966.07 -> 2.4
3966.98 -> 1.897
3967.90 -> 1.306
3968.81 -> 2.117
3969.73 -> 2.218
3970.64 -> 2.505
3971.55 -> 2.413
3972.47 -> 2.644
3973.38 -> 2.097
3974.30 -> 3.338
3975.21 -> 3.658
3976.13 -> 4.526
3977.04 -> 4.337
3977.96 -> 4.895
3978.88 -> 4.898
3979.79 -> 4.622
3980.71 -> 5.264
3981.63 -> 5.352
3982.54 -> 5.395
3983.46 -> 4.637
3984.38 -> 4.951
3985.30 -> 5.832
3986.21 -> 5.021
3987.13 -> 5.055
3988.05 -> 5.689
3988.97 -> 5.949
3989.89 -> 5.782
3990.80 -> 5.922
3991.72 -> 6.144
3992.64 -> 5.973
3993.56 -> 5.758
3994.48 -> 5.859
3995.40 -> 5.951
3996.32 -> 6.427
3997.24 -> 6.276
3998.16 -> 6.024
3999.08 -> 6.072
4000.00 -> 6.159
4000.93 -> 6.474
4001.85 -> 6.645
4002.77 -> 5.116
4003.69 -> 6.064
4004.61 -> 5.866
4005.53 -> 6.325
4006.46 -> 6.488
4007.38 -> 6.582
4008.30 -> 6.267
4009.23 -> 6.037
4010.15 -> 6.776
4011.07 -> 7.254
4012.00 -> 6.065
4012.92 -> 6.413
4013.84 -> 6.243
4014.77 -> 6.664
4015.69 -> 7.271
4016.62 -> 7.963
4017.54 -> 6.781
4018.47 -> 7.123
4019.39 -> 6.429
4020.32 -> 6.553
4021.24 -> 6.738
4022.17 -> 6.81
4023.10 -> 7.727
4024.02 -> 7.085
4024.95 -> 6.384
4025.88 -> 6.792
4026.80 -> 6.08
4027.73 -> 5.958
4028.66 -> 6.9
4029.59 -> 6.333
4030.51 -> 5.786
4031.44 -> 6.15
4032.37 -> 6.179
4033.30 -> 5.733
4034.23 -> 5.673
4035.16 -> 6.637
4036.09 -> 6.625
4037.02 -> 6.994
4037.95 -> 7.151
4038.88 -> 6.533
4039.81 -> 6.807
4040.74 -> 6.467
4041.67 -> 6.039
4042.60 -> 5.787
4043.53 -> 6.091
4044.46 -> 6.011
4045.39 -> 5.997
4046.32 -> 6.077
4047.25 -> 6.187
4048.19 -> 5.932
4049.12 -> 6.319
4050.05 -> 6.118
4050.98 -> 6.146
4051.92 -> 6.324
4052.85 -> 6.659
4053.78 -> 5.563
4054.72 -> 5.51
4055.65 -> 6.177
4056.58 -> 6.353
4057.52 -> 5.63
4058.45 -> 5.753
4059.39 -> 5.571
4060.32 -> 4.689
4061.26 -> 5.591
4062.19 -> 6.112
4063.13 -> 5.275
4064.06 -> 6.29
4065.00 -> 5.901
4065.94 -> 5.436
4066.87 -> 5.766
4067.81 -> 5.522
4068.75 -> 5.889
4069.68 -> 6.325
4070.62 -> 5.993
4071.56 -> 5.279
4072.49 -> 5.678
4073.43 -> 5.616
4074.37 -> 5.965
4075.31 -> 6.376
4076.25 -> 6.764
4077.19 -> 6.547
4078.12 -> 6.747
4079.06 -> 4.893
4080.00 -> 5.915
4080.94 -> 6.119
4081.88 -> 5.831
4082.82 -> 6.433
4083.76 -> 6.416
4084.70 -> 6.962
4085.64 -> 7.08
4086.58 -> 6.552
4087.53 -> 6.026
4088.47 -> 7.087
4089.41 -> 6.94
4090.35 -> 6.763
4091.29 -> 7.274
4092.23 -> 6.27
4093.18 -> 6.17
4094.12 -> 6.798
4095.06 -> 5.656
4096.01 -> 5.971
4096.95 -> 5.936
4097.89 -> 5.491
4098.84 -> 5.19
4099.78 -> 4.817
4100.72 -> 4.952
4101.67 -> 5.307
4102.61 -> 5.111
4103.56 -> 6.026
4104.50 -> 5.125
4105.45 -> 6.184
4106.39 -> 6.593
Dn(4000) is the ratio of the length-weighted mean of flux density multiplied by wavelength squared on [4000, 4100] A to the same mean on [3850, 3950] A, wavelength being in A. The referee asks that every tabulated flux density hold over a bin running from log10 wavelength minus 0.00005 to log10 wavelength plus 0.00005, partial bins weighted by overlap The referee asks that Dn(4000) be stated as 1.96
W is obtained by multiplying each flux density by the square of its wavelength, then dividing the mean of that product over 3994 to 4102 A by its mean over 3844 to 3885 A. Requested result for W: 2.17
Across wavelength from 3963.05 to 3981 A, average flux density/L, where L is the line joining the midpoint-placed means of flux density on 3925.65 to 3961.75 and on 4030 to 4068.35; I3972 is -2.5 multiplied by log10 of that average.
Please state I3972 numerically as 0.29 mag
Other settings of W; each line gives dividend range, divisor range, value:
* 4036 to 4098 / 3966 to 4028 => 1.15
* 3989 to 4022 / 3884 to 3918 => 1.64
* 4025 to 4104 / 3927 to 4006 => 1.56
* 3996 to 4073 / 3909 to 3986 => 1.80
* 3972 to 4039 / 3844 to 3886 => 2.03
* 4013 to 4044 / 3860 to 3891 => 2.20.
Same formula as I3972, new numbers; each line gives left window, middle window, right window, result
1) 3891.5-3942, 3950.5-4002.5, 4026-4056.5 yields 0.09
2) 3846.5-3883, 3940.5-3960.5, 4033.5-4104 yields 0.05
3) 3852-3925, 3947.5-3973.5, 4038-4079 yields 0.30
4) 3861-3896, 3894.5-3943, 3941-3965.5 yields 0.03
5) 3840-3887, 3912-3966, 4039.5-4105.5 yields 0.18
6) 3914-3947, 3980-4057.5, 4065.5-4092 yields -0.24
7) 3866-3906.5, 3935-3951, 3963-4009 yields 0.24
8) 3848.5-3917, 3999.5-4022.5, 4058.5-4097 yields -0.24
